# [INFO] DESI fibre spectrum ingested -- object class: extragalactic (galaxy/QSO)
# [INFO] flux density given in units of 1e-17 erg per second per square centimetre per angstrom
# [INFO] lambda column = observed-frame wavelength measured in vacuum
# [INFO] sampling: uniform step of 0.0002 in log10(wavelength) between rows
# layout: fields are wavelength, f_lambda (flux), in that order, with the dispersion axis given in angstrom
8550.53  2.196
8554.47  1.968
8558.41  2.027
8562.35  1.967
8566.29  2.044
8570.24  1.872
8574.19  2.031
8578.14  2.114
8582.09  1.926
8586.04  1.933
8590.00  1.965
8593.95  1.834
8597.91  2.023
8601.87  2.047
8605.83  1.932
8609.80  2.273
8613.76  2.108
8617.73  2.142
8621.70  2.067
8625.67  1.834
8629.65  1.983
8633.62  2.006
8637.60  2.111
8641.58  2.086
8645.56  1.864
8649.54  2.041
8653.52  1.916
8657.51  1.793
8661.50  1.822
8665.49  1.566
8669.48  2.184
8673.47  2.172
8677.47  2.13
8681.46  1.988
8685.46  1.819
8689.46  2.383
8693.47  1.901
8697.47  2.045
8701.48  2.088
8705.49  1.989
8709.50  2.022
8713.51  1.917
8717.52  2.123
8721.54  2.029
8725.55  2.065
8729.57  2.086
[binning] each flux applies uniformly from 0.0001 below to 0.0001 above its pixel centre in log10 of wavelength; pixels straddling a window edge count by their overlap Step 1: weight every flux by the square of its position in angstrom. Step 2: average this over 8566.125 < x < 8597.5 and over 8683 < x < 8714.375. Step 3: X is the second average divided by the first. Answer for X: 1.1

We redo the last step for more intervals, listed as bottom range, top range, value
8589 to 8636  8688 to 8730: 1.04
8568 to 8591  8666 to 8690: 1.07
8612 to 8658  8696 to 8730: 1.04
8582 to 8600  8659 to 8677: 1.02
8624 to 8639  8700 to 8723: 1.04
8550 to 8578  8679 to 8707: 1.04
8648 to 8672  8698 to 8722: 1.09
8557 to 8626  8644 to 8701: 1.00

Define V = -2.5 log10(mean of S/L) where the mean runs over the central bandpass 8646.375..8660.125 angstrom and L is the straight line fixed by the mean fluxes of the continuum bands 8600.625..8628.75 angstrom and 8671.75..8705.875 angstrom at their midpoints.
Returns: 0.08 mag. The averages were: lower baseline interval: 2.05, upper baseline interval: 2.06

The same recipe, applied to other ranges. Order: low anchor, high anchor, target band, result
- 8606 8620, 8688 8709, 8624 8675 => 0.085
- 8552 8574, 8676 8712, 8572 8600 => 0.011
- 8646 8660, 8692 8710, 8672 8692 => -0.065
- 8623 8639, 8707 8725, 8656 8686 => 0.033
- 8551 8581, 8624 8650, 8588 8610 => 0.005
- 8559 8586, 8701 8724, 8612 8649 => -0.009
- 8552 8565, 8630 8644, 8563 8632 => 0.010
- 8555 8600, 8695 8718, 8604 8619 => -0.067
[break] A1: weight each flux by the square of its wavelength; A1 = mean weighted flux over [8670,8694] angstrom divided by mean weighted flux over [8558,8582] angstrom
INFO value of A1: 1.07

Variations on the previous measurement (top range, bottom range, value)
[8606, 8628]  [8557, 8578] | 1.05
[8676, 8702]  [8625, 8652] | 1.04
